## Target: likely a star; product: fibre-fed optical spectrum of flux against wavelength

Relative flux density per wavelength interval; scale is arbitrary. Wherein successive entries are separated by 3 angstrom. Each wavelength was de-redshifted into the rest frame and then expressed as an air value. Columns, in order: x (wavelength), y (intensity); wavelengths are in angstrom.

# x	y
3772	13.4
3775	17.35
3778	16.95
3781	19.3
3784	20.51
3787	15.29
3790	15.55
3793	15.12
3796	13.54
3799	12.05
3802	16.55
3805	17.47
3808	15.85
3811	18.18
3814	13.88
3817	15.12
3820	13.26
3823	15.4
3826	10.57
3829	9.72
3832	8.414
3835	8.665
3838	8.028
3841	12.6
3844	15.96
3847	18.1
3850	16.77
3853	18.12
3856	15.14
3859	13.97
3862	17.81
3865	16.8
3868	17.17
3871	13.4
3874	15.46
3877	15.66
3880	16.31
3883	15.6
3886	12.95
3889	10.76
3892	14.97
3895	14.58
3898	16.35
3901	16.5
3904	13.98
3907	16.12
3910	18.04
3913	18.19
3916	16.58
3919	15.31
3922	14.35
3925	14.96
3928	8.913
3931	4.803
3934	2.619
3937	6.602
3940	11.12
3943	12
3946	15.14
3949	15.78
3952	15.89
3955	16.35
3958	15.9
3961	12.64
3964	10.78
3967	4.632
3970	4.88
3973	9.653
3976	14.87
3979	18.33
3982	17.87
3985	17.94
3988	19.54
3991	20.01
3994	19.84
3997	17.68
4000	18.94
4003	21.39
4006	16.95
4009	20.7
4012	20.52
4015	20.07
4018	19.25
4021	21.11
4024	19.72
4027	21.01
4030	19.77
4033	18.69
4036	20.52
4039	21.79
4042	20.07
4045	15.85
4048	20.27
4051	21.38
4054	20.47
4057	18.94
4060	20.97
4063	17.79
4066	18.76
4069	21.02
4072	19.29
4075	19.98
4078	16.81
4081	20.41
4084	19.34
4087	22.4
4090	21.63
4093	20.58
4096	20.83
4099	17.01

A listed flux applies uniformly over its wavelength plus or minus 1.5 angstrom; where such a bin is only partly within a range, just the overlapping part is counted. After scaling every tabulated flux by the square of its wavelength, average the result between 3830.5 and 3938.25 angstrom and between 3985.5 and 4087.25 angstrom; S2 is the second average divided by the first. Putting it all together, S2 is 1.5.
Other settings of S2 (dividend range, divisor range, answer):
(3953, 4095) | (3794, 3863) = 1.43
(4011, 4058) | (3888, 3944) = 1.63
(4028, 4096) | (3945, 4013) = 1.30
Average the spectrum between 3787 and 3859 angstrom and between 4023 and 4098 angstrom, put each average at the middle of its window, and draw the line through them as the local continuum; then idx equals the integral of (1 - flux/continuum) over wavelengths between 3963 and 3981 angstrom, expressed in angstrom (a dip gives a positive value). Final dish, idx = 7.2 angstrom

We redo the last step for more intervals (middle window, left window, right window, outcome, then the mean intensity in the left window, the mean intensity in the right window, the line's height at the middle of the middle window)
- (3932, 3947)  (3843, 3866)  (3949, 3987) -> 5.34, 16.6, 13.5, 14.3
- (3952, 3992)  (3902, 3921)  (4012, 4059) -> 8.90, 16.3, 20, 18.1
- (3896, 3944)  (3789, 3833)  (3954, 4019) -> 7.72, 14.1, 16.3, 15.5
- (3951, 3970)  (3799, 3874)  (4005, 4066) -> 6.13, 14.4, 19.8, 17.8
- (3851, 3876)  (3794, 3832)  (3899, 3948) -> -4.53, 14.1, 12.9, 13.5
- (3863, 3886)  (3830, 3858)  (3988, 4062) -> -1.75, 13.5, 19.8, 14.5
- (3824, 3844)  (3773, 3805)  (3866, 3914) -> 7.02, 16.2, 15.4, 15.8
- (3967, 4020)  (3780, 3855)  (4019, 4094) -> 3.85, 14.5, 19.9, 18.5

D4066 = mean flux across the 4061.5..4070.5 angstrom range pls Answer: 19.2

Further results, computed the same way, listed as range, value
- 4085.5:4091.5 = 22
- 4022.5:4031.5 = 20.2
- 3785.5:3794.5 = 15.3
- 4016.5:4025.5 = 20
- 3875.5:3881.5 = 16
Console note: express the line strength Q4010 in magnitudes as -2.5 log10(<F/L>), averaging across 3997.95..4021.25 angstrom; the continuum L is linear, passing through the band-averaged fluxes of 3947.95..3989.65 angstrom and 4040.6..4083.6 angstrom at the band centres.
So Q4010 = -0.21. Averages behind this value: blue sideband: 13.9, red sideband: 19.4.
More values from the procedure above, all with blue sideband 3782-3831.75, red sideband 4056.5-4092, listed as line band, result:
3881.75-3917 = 0.08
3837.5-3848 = 0.11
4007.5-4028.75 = -0.09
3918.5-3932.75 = 0.45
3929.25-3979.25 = 0.50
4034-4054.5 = -0.04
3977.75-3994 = -0.04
